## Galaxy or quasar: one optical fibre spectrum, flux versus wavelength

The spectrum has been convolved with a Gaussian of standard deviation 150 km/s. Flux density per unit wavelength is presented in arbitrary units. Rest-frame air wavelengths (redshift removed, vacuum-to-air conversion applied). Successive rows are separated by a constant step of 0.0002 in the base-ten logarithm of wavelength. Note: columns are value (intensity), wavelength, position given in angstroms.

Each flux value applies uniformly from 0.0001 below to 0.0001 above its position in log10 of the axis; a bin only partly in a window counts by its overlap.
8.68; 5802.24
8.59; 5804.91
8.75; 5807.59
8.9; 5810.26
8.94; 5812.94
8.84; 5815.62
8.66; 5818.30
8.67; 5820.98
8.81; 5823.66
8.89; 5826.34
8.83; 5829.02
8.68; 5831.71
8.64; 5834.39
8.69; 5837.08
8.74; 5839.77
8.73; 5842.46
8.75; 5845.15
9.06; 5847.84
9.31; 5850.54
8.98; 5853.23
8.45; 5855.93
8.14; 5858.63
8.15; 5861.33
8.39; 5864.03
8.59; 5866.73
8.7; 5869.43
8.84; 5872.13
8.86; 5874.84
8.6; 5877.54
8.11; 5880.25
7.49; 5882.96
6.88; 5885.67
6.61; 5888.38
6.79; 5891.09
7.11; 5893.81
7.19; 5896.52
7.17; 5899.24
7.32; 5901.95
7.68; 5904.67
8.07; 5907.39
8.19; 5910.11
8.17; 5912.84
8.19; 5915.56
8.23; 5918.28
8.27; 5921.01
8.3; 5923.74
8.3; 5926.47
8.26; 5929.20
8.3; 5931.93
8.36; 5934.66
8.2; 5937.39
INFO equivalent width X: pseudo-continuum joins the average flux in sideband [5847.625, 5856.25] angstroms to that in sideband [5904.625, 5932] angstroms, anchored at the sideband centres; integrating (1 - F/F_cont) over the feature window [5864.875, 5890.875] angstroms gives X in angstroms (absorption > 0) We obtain 2.0 angstroms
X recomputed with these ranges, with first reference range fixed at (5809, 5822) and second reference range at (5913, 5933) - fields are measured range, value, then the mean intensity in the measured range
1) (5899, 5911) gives 0.9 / 7.72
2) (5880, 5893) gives 2.1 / 7.09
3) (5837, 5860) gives -0.3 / 8.76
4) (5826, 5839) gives 0.0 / 8.74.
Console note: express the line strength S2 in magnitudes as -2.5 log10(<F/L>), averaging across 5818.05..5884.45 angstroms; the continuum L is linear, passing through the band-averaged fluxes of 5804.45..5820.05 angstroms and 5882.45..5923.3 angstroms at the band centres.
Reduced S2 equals -0.047 mag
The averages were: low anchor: 8.78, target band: 8.63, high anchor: 7.58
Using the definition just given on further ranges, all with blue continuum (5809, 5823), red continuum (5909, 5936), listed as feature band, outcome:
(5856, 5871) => 0.02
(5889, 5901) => 0.19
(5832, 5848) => -0.01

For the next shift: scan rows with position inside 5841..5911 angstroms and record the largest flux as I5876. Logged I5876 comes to 9.31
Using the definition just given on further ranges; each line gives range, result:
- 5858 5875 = 8.86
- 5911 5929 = 8.3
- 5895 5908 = 8.07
